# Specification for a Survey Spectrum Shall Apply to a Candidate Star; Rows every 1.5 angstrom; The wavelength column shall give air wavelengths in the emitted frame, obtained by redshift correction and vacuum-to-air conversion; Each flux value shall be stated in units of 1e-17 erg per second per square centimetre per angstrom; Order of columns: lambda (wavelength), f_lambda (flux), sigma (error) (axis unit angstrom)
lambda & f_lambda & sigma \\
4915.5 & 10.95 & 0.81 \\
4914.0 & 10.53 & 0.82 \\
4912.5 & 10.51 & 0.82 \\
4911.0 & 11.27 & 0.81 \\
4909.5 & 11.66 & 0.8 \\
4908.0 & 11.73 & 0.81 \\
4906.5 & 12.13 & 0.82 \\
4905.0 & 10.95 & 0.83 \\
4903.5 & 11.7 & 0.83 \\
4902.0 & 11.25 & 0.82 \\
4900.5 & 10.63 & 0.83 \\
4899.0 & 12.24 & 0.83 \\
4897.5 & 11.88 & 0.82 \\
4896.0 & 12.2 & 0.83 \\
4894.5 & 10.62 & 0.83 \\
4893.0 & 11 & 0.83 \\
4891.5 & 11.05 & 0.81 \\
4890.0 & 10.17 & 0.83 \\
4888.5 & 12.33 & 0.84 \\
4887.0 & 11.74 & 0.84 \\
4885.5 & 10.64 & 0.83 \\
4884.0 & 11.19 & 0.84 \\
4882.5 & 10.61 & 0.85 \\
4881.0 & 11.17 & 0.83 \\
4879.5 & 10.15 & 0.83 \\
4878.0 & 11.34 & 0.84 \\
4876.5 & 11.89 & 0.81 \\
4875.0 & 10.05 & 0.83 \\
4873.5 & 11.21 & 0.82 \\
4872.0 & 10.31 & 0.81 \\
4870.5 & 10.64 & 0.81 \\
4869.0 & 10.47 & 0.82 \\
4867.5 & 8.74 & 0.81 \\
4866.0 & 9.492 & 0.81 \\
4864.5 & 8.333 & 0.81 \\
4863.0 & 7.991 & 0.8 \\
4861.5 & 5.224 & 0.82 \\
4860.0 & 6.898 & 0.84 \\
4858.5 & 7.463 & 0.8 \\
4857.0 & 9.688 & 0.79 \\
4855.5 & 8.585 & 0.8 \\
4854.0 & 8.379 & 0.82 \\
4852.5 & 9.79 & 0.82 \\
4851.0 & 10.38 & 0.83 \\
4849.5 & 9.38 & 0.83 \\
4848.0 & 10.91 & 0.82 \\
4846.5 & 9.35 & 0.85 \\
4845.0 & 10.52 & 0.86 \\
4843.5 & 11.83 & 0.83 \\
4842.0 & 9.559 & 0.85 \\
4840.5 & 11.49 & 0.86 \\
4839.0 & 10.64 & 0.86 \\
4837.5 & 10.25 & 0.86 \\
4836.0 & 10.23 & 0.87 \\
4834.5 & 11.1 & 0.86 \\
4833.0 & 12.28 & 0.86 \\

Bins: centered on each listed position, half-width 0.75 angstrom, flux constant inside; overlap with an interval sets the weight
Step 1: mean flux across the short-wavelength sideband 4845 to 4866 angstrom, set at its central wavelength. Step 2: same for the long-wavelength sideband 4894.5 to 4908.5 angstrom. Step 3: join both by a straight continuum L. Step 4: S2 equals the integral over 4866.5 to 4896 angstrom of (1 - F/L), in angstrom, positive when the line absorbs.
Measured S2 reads -1.5 angstrom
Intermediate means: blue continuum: 8.74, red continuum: 11.6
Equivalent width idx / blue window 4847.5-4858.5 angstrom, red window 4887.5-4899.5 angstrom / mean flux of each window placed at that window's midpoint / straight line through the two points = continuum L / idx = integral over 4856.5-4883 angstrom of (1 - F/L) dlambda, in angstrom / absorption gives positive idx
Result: 2.0 angstrom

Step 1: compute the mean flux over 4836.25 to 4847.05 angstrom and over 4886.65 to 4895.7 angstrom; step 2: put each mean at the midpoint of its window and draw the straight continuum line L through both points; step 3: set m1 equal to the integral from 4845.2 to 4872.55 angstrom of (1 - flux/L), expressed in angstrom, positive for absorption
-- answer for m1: 4.4 angstrom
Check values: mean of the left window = 10.5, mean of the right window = 11.2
